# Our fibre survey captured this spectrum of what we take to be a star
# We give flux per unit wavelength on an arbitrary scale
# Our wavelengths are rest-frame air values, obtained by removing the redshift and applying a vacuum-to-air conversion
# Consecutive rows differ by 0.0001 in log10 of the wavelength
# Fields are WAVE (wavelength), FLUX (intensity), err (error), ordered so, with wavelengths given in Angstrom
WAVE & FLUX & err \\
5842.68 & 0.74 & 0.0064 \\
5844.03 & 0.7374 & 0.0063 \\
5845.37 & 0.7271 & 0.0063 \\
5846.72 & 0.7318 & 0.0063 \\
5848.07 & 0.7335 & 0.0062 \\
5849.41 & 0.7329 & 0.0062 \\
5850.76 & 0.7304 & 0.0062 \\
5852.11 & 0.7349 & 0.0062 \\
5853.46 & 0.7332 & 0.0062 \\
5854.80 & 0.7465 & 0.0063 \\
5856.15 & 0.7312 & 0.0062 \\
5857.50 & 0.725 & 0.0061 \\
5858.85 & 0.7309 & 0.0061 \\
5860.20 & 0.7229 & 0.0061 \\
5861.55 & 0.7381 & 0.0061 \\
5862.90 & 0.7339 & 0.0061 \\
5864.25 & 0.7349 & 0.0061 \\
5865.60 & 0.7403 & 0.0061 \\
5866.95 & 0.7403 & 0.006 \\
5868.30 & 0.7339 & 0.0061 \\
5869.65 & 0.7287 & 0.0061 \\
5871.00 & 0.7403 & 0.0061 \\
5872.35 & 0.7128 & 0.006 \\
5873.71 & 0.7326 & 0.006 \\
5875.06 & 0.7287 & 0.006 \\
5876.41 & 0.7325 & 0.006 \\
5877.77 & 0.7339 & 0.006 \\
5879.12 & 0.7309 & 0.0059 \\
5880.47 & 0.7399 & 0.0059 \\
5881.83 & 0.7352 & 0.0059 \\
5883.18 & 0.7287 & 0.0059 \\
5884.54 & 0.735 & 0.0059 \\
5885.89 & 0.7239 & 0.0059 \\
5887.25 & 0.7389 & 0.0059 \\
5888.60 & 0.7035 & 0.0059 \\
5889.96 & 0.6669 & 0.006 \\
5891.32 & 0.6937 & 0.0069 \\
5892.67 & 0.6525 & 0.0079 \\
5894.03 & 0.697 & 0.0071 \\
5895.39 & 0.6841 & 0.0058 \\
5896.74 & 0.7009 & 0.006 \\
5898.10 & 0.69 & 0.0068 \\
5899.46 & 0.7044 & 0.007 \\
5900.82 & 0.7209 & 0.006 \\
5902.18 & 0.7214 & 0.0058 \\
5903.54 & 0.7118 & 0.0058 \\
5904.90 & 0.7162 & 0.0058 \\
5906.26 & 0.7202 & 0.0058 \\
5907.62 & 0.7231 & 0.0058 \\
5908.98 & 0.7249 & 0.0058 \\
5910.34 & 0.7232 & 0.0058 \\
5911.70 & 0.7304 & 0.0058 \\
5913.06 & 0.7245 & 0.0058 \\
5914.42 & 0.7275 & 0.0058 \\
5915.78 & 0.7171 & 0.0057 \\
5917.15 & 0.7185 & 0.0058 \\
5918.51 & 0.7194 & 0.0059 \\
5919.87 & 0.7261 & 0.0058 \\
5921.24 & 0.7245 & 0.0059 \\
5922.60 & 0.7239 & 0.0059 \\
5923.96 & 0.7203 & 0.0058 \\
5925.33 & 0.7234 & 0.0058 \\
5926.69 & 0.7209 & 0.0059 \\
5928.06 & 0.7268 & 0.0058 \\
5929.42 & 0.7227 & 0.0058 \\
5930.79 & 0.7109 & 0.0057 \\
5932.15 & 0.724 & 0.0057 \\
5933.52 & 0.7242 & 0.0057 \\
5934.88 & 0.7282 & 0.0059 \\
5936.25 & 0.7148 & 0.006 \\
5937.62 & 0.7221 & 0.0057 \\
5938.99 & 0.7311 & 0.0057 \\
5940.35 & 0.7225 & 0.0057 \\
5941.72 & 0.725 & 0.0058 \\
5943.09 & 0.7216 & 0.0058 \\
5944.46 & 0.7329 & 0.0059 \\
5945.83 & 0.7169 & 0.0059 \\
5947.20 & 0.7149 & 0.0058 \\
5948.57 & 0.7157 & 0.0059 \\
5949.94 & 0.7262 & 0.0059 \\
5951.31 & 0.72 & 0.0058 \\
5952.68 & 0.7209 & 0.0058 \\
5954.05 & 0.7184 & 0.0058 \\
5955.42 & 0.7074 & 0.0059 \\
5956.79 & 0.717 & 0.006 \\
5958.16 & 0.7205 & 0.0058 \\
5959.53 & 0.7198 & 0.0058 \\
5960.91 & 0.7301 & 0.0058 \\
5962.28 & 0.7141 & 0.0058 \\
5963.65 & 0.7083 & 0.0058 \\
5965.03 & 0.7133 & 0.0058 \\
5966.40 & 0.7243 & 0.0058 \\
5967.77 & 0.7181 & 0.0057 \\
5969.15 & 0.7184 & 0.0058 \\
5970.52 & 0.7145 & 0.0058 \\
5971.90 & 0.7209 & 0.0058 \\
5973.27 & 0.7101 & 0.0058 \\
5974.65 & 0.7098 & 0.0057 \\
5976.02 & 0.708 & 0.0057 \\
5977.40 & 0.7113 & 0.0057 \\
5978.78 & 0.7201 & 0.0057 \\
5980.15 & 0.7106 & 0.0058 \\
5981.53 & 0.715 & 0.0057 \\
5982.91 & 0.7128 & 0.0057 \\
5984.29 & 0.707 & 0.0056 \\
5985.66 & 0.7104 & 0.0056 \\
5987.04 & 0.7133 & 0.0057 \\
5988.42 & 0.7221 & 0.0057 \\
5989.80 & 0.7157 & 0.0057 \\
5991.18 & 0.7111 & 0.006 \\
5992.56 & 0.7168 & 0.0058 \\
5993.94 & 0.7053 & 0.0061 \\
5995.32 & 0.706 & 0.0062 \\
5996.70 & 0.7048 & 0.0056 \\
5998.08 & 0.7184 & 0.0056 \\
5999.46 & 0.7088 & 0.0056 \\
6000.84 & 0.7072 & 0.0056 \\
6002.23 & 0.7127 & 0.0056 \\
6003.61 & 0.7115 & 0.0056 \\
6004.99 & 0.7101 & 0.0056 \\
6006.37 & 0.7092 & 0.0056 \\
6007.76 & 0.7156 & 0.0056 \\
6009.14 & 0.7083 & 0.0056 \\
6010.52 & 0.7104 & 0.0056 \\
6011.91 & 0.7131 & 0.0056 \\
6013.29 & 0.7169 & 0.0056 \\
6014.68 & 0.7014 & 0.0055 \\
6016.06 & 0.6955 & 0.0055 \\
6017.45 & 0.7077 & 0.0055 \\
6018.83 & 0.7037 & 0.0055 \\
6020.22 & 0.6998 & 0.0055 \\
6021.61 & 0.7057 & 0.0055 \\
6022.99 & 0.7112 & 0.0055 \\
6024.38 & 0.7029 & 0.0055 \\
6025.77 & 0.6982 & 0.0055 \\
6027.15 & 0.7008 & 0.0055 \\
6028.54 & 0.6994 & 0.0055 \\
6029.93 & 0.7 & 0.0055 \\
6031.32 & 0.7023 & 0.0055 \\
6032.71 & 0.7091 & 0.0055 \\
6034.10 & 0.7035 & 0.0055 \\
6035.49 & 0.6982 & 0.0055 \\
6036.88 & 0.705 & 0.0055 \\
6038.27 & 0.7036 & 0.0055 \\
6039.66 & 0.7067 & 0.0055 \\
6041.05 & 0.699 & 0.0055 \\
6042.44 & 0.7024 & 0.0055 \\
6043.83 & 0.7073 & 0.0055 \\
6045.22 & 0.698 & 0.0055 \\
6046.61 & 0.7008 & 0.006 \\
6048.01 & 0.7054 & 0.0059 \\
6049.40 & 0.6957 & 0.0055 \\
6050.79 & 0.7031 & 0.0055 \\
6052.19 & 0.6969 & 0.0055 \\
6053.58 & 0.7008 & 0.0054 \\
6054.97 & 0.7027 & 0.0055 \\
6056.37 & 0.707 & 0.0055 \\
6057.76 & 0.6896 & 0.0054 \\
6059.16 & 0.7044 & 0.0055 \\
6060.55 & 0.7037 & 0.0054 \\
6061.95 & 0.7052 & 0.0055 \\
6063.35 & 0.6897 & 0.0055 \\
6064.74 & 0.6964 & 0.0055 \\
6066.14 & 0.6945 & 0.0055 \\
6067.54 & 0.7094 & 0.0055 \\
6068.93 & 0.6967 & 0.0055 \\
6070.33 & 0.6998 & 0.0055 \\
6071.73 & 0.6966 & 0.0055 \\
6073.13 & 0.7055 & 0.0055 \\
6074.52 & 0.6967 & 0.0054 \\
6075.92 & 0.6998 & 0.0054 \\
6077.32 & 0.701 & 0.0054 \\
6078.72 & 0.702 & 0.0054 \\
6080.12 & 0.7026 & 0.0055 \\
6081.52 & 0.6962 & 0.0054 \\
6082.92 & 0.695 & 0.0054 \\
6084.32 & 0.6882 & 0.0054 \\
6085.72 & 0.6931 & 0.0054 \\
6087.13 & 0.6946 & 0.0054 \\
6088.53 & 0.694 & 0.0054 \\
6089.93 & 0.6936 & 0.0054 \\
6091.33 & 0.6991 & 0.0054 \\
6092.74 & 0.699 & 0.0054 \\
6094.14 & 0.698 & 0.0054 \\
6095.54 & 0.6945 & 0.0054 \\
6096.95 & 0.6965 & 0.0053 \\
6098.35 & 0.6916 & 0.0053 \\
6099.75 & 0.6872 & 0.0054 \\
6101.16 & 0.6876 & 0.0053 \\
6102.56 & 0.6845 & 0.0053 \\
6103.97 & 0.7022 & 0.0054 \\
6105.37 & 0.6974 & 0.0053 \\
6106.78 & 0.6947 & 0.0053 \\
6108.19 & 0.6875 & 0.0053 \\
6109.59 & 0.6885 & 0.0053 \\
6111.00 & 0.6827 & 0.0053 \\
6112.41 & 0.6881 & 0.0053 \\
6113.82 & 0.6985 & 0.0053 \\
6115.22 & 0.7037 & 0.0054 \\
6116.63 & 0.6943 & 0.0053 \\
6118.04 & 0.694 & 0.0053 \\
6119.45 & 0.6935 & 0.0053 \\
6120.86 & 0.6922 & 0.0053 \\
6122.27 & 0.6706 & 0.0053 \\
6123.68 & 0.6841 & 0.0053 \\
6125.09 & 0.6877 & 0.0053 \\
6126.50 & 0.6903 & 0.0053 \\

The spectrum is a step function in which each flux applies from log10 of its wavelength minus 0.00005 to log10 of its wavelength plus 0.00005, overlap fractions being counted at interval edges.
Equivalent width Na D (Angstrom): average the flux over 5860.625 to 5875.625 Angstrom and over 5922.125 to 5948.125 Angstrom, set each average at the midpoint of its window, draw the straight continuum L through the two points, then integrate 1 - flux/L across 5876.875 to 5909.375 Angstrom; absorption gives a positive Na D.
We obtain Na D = 0.7 Angstrom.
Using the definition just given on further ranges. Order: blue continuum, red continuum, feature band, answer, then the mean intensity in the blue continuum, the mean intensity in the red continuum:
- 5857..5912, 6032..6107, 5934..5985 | -0.5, 0.72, 0.699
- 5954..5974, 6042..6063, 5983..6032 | 0.1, 0.717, 0.701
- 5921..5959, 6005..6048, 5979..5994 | 0.0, 0.721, 0.705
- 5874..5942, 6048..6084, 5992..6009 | -0.1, 0.718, 0.7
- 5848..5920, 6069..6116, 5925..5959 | -0.3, 0.722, 0.695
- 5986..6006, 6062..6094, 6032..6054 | 0.0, 0.712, 0.698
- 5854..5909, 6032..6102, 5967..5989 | -0.1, 0.721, 0.699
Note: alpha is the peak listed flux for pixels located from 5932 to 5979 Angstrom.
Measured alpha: 0.7329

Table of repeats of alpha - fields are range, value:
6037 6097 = 0.7094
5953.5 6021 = 0.7301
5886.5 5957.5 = 0.7389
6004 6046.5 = 0.7169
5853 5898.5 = 0.7465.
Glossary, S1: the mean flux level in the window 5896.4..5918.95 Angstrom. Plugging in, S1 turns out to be 0.717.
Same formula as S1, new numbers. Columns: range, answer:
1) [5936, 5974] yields 0.719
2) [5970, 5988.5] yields 0.713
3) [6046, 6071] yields 0.7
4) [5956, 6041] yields 0.71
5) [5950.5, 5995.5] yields 0.715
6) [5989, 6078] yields 0.704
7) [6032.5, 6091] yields 0.7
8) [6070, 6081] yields 0.701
